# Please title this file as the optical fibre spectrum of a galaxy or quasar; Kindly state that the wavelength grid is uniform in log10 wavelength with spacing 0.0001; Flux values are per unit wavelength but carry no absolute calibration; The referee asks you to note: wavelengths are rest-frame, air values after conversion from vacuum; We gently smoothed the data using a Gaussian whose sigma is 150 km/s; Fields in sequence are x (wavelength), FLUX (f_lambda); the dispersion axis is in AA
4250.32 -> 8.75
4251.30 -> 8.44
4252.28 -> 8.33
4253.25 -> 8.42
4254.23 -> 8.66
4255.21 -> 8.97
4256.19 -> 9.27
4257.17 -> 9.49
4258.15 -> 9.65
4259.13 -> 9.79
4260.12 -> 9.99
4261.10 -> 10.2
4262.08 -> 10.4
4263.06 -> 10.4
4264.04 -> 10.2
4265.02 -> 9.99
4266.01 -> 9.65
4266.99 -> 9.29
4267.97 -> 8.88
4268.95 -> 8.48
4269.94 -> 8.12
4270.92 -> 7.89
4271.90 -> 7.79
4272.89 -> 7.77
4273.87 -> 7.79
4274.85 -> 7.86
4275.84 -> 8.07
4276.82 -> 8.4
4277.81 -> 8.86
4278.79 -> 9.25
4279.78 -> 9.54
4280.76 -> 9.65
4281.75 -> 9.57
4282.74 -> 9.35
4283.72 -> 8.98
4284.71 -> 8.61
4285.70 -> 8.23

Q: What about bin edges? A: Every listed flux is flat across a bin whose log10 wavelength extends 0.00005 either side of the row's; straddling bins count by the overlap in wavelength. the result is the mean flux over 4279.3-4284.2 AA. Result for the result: 9.43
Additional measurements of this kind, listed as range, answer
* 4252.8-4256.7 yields 8.84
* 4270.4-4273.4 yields 7.83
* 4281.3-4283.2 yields 9.44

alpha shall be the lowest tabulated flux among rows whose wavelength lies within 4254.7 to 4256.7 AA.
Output 8.97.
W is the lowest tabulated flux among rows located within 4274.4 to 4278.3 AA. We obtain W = 7.86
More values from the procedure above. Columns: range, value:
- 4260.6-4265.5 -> 9.99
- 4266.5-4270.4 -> 8.12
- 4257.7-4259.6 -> 9.65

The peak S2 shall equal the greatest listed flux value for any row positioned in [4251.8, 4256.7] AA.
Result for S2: 9.27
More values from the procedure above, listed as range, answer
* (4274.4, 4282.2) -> 9.65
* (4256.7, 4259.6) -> 9.79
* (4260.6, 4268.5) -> 10.4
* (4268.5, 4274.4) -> 8.48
